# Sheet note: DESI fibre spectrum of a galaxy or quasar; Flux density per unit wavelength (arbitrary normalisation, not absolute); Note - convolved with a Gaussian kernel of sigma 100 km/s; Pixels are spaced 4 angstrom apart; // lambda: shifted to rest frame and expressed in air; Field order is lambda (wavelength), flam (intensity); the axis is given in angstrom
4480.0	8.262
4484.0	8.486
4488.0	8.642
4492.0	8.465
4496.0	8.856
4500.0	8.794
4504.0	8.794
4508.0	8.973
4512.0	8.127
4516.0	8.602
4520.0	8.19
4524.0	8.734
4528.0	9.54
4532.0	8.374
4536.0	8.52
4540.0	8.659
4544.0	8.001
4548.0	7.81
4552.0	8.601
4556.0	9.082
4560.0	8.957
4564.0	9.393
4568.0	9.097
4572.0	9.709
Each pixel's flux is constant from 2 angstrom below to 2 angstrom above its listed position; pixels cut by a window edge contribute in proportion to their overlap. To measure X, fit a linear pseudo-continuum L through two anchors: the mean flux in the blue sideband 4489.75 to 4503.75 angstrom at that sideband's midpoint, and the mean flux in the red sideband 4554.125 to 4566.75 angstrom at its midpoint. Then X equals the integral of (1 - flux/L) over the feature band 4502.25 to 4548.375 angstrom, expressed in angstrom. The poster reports 1.8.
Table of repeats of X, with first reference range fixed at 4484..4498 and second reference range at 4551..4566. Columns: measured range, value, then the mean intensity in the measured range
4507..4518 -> 0.3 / 8.53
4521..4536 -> 0.1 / 8.79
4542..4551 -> 1.0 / 7.98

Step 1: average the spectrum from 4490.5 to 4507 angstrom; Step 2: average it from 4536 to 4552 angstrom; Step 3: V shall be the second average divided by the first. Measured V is 0.9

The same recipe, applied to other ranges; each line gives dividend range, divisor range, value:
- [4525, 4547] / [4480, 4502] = 1.00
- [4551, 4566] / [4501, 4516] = 1.05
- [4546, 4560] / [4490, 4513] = 0.99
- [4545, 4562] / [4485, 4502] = 0.99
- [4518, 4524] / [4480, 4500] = 0.97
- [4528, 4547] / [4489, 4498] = 0.98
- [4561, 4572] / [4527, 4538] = 1.06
